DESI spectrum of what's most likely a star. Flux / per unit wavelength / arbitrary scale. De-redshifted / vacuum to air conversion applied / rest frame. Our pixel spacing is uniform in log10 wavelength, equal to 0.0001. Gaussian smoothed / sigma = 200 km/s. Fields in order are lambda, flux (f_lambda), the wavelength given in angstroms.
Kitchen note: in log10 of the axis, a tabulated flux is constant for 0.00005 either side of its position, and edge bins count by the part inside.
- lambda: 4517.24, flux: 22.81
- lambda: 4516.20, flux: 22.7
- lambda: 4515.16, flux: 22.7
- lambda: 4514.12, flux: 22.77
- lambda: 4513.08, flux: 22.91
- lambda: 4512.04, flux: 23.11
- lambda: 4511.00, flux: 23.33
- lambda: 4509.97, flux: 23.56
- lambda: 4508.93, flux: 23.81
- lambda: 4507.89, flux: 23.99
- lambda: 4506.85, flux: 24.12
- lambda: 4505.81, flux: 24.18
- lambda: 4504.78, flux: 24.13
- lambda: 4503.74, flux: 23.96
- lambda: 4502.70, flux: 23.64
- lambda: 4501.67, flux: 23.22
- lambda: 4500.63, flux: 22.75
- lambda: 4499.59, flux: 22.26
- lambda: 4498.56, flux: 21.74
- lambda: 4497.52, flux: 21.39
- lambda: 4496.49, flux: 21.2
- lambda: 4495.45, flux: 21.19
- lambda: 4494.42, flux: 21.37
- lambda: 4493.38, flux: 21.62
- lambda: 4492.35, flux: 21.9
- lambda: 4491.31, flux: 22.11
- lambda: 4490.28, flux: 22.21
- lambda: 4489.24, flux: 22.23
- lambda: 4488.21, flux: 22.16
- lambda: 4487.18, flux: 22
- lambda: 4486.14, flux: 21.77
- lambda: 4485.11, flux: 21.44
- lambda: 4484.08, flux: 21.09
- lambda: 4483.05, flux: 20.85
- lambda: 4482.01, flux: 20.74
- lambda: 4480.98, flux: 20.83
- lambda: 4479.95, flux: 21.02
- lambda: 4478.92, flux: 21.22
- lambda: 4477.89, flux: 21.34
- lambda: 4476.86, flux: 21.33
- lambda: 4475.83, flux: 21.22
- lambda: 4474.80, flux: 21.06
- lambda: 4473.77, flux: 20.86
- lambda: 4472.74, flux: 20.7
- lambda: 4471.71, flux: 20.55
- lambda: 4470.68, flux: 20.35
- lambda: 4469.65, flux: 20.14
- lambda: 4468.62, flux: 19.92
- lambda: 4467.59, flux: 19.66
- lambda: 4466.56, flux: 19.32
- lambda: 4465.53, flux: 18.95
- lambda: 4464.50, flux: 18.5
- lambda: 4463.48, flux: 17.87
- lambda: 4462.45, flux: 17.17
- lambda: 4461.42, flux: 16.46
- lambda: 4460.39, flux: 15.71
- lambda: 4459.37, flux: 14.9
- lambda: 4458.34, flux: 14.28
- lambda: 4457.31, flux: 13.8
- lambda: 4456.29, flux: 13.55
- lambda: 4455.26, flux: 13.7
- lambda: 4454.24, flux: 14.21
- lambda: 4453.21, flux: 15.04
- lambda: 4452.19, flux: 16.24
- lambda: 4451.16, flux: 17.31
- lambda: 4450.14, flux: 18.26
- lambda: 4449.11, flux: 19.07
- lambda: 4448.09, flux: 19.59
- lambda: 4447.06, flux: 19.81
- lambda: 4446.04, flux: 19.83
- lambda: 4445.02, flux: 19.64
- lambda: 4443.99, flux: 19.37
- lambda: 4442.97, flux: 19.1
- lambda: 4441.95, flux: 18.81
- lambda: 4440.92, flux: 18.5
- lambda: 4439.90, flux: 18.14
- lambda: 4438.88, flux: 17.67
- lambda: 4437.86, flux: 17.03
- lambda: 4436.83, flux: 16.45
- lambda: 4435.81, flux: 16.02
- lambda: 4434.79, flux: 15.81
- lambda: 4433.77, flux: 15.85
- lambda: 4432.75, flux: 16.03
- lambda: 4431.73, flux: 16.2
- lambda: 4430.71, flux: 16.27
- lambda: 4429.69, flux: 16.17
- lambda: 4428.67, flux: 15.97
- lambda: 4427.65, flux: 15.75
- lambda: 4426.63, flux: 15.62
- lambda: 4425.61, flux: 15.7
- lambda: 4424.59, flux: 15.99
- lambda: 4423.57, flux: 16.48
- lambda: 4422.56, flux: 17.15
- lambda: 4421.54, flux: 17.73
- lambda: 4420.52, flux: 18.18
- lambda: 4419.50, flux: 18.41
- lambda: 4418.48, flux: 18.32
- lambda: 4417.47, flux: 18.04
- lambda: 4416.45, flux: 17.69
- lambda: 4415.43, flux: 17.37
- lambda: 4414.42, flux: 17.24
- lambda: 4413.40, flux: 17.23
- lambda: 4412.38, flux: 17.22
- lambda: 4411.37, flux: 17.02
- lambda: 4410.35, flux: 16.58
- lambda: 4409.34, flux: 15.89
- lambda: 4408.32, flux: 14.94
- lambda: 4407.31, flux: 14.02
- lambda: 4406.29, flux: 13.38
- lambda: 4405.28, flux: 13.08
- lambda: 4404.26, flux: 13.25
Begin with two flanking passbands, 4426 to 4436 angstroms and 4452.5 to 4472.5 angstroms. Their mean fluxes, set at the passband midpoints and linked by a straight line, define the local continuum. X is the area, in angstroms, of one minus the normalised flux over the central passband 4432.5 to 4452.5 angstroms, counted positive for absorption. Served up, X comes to -1.9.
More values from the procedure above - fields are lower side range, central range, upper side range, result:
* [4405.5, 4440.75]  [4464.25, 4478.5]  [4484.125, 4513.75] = 0.07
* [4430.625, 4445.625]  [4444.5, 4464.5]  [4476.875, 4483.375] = 2.23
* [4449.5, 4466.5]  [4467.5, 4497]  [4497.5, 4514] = -2.23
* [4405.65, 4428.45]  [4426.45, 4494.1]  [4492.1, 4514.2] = 3.88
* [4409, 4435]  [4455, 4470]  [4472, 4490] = 2.23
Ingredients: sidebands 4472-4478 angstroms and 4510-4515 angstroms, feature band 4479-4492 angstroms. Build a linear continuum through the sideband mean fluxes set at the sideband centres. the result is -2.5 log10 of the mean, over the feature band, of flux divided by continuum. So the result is 0.00 mag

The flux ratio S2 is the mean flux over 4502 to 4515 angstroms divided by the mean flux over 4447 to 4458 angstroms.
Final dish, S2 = 1.5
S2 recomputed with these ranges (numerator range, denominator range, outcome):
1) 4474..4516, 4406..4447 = 1.31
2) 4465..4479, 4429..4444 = 1.20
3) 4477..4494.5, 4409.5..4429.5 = 1.27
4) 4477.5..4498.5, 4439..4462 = 1.26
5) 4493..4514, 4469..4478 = 1.10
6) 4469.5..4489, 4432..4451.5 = 1.17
